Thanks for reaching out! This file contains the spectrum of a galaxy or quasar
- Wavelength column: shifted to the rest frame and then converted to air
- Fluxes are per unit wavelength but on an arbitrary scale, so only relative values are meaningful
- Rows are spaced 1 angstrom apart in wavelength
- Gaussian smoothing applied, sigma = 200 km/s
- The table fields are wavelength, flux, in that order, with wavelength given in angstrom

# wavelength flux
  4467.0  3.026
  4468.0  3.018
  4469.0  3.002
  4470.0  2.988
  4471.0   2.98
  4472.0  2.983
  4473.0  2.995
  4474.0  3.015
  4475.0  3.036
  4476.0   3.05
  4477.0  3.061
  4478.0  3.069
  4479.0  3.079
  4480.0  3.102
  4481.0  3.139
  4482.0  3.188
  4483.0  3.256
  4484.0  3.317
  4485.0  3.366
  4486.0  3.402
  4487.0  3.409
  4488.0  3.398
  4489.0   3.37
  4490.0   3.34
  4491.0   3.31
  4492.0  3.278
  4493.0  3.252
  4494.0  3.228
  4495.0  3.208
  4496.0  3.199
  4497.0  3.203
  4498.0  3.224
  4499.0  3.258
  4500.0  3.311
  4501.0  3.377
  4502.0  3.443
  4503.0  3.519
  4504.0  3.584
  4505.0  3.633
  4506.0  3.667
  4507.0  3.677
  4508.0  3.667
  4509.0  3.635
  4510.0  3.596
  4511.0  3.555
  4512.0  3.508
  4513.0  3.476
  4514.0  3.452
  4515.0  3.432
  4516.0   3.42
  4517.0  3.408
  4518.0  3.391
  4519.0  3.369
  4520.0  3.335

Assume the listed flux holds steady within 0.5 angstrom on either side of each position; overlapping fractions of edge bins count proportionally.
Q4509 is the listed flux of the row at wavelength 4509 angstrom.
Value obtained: 3.635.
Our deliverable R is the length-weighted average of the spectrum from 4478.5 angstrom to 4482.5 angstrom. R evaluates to 3.13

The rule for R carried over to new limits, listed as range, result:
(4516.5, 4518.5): 3.4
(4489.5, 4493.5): 3.29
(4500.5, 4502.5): 3.41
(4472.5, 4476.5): 3.02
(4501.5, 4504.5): 3.52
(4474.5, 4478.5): 3.05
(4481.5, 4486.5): 3.31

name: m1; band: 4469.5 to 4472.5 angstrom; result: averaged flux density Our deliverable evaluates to 2.98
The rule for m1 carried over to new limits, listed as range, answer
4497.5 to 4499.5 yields 3.24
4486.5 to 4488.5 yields 3.4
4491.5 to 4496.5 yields 3.23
